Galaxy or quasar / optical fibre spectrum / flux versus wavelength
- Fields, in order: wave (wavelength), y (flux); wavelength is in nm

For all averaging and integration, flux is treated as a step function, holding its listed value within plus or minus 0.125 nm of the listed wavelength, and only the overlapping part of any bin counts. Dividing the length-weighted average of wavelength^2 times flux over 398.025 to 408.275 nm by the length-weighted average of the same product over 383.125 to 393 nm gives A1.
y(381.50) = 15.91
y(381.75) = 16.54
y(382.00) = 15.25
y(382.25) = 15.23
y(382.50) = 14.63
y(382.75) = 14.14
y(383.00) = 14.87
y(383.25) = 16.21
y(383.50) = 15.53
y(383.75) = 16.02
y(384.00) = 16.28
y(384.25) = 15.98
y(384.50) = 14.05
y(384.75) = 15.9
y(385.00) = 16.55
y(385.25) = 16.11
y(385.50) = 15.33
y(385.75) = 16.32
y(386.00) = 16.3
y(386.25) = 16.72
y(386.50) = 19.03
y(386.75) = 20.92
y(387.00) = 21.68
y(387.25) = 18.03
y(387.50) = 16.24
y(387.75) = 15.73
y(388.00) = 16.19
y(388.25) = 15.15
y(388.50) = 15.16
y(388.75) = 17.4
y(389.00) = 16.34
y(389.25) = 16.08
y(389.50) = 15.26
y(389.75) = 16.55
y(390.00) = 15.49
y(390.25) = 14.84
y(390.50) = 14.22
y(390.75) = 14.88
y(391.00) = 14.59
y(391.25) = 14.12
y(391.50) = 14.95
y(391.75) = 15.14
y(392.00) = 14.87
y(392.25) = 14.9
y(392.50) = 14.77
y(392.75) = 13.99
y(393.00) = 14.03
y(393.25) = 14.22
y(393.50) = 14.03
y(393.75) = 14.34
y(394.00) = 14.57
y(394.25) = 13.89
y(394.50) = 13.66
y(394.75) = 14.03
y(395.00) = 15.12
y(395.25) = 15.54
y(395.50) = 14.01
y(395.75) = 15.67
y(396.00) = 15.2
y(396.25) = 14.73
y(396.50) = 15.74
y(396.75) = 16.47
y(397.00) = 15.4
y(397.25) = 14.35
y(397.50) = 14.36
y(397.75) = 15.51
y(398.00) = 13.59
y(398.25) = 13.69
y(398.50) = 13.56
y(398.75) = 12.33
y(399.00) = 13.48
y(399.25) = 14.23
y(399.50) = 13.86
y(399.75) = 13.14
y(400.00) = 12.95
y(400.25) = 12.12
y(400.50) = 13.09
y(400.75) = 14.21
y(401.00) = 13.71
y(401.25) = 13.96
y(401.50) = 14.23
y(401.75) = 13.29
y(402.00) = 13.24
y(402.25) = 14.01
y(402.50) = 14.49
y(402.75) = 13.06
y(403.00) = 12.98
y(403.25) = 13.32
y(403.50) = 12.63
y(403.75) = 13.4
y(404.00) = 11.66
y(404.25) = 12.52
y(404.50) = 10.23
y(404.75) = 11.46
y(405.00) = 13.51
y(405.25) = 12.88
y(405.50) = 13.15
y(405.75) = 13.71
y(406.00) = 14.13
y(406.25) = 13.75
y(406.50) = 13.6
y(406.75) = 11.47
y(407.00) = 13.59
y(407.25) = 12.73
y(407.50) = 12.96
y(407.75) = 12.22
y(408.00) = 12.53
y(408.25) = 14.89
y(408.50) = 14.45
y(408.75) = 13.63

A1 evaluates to 0.89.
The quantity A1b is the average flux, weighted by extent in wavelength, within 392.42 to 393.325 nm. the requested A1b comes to 14.2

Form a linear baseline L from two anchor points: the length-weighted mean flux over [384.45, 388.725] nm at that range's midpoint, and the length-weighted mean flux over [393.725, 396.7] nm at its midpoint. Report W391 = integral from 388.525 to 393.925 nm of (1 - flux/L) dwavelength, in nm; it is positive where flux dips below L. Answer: 0.253 nm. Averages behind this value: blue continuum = 16.9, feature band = 15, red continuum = 14.8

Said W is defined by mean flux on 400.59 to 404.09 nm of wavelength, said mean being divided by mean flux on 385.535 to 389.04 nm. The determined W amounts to 0.78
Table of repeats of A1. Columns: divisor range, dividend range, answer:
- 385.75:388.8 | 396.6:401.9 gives 0.85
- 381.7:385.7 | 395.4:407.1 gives 0.96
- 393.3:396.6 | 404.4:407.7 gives 0.93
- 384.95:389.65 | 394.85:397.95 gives 0.94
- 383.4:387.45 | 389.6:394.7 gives 0.89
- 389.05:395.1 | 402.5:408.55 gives 0.94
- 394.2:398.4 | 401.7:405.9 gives 0.91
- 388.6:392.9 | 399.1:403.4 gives 0.94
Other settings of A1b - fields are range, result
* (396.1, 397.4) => 15.3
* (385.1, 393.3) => 15.9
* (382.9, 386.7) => 16.2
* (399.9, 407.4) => 13.1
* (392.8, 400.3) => 14.3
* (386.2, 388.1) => 18.1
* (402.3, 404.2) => 13.1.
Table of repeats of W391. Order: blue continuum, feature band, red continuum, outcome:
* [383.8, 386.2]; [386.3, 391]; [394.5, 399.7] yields -0.33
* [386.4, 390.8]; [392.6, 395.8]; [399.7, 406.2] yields 0.19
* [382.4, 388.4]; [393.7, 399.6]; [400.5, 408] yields -0.02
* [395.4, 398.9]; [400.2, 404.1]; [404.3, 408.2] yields 0.07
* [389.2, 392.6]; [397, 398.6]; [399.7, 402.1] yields -0.04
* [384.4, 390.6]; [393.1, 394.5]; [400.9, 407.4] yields 0.10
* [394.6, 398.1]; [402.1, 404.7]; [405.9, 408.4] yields 0.19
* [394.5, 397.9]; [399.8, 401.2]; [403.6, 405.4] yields 0.03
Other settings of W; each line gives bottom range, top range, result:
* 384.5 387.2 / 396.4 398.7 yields 0.84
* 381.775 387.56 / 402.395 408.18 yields 0.79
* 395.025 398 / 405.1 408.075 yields 0.87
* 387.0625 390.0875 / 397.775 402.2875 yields 0.83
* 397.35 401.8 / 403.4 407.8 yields 0.94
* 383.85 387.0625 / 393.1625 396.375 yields 0.86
